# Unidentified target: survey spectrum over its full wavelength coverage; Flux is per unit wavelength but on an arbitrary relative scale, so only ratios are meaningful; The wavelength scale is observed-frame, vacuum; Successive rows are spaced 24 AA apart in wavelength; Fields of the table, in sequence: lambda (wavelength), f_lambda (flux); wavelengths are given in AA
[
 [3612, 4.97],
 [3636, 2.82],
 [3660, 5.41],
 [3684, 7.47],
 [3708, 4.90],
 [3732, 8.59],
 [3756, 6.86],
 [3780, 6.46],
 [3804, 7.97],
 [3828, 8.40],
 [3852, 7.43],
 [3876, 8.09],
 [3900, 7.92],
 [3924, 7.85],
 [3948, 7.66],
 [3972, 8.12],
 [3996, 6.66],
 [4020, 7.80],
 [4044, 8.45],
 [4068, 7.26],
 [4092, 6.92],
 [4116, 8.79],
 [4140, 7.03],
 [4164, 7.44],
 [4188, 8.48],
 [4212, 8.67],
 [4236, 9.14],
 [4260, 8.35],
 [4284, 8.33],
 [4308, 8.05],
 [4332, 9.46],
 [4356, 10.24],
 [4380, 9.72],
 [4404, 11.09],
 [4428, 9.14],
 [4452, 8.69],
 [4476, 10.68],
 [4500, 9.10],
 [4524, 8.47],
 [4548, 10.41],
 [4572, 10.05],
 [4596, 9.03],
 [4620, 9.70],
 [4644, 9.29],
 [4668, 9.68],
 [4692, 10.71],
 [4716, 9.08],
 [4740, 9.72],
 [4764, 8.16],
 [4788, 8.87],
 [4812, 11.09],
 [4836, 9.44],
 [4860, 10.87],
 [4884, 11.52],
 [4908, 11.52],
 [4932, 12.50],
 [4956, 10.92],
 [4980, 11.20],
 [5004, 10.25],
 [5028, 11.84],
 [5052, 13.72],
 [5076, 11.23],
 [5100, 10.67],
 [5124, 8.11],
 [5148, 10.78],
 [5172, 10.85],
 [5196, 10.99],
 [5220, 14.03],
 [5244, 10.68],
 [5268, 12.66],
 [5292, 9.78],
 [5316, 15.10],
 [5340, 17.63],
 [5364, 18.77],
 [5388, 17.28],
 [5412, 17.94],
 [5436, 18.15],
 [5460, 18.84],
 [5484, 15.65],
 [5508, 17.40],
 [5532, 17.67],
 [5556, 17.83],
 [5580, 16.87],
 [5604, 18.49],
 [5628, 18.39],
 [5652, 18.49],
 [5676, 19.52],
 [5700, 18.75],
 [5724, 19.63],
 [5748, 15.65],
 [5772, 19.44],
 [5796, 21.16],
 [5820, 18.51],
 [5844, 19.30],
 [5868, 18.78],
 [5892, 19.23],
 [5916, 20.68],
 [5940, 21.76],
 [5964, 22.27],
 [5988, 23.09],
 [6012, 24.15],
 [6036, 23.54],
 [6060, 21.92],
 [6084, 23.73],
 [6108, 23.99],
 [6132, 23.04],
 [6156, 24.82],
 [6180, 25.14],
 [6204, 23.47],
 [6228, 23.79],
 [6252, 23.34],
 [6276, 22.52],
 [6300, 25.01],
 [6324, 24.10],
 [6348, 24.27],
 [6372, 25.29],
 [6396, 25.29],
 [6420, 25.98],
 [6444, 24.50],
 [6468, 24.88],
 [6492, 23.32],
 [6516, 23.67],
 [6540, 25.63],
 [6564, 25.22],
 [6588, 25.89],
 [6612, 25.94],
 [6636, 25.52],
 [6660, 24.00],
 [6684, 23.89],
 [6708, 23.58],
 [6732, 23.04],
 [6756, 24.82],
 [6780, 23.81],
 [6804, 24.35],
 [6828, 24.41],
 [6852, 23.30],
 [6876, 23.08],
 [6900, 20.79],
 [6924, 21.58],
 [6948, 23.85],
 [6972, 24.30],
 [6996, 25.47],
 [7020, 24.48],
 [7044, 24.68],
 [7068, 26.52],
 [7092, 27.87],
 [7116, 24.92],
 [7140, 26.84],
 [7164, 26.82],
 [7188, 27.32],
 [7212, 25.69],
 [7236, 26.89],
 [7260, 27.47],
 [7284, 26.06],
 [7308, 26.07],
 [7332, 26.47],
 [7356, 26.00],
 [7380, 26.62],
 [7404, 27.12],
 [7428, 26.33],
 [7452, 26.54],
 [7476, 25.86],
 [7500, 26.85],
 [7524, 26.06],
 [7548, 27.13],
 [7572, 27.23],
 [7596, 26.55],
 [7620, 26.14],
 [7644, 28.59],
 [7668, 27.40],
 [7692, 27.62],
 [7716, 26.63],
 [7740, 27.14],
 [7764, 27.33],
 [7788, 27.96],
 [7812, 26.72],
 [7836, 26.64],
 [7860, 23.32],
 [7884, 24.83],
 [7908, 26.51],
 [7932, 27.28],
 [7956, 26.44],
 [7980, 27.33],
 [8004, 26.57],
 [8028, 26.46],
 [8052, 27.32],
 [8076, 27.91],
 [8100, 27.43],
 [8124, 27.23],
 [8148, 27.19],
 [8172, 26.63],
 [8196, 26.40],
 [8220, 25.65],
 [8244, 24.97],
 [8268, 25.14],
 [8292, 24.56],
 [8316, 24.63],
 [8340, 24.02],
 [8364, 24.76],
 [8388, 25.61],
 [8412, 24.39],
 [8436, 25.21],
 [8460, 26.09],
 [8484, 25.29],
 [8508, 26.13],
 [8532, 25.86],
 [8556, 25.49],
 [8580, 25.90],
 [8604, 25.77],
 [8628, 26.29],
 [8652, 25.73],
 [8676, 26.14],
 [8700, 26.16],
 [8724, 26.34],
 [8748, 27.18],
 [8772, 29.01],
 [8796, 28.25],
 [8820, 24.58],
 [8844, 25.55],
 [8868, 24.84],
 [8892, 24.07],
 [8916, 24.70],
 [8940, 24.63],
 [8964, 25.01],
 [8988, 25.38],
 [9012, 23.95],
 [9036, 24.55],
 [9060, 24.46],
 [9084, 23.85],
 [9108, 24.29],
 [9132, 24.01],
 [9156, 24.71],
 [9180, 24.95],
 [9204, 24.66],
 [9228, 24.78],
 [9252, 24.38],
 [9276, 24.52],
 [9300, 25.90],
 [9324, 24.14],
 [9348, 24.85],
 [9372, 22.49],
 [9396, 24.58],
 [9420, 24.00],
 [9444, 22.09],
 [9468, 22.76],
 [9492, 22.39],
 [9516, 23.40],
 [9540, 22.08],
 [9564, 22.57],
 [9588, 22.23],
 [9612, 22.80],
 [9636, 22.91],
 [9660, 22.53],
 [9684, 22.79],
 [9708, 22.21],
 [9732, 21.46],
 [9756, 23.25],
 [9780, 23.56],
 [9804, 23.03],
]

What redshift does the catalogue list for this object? 0.33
